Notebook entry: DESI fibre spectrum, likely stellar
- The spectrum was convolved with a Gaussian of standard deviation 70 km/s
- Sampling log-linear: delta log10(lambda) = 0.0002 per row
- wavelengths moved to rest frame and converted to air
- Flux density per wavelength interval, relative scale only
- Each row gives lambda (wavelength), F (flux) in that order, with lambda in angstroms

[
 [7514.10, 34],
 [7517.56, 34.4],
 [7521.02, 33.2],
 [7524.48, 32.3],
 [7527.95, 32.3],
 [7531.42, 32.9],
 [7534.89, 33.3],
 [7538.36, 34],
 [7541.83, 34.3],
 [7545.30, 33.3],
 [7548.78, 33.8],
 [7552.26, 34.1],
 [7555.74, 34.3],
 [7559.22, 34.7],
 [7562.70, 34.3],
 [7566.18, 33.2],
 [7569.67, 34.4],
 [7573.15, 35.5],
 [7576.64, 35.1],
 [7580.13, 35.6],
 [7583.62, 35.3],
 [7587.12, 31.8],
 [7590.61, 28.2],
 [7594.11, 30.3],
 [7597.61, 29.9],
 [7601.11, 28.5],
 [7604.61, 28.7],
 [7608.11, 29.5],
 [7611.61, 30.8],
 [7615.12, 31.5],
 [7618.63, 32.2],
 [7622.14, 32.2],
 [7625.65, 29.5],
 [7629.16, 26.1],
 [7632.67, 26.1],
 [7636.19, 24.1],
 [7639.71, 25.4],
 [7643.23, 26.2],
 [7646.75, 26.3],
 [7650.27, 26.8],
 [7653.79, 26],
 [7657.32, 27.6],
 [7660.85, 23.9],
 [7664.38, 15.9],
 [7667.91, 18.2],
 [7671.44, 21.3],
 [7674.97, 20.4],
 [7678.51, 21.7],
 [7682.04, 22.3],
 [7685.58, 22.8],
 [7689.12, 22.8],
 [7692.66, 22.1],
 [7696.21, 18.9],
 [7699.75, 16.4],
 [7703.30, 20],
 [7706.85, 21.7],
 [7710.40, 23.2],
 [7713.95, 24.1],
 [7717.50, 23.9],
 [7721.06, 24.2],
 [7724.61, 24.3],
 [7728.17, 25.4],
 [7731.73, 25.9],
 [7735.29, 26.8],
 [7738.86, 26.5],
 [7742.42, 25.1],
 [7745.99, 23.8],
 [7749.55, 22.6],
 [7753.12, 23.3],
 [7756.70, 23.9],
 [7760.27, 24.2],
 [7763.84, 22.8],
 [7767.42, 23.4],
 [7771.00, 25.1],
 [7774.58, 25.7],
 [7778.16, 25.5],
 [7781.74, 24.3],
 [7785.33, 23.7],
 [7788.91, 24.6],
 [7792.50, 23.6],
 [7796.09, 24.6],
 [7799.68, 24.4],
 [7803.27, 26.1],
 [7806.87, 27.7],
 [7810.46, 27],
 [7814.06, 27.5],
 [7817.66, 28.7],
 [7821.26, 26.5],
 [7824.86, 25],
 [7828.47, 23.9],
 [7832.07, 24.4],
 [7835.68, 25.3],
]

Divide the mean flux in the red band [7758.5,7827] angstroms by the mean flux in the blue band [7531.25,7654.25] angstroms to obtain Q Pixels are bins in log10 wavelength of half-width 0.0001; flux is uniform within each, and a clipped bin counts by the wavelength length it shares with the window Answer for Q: 0.81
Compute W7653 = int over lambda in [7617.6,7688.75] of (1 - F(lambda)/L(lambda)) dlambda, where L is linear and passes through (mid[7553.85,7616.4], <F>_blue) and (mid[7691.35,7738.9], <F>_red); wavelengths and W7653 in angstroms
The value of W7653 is 7.5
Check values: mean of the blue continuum 32.3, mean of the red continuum 23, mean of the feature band 24.6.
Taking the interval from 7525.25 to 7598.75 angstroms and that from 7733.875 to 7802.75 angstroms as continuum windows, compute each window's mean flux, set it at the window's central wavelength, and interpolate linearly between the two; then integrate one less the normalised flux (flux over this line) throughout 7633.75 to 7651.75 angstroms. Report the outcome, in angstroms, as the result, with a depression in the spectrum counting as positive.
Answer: 2.48 angstroms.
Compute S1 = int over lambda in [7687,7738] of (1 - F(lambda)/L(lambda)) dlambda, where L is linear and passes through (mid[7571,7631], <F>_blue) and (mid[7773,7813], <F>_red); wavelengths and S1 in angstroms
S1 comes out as 8.8 angstroms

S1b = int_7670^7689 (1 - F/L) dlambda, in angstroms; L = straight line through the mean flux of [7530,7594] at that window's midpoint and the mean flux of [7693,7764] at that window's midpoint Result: 3.3 angstroms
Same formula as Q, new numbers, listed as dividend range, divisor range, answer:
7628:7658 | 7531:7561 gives 0.77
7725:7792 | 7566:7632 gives 0.78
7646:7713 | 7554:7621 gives 0.68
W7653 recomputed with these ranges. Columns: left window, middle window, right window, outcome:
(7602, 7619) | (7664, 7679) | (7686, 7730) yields 3.3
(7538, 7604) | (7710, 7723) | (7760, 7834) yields 1.9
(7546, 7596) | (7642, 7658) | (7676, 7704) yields -0.9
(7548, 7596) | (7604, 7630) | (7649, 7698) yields -1.6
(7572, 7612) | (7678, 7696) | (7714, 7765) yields 3.3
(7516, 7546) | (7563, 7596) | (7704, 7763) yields -2.3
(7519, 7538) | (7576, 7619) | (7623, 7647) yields -3.7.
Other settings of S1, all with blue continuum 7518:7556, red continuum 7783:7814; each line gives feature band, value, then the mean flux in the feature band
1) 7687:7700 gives 3.66 angstroms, 20.6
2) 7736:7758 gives 2.12 angstroms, 24.3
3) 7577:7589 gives -0.84 angstroms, 34.3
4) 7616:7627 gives -0.20 angstroms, 31.4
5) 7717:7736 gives 1.71 angstroms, 25.1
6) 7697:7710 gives 3.92 angstroms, 19.7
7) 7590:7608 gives 1.31 angstroms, 29.2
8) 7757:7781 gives 1.67 angstroms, 24.4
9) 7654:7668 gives 3.46 angstroms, 22.3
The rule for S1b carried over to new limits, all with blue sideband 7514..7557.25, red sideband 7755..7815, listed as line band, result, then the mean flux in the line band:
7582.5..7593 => 0.1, 31.4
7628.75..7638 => 1.5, 25.3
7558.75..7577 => -1.2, 34.5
